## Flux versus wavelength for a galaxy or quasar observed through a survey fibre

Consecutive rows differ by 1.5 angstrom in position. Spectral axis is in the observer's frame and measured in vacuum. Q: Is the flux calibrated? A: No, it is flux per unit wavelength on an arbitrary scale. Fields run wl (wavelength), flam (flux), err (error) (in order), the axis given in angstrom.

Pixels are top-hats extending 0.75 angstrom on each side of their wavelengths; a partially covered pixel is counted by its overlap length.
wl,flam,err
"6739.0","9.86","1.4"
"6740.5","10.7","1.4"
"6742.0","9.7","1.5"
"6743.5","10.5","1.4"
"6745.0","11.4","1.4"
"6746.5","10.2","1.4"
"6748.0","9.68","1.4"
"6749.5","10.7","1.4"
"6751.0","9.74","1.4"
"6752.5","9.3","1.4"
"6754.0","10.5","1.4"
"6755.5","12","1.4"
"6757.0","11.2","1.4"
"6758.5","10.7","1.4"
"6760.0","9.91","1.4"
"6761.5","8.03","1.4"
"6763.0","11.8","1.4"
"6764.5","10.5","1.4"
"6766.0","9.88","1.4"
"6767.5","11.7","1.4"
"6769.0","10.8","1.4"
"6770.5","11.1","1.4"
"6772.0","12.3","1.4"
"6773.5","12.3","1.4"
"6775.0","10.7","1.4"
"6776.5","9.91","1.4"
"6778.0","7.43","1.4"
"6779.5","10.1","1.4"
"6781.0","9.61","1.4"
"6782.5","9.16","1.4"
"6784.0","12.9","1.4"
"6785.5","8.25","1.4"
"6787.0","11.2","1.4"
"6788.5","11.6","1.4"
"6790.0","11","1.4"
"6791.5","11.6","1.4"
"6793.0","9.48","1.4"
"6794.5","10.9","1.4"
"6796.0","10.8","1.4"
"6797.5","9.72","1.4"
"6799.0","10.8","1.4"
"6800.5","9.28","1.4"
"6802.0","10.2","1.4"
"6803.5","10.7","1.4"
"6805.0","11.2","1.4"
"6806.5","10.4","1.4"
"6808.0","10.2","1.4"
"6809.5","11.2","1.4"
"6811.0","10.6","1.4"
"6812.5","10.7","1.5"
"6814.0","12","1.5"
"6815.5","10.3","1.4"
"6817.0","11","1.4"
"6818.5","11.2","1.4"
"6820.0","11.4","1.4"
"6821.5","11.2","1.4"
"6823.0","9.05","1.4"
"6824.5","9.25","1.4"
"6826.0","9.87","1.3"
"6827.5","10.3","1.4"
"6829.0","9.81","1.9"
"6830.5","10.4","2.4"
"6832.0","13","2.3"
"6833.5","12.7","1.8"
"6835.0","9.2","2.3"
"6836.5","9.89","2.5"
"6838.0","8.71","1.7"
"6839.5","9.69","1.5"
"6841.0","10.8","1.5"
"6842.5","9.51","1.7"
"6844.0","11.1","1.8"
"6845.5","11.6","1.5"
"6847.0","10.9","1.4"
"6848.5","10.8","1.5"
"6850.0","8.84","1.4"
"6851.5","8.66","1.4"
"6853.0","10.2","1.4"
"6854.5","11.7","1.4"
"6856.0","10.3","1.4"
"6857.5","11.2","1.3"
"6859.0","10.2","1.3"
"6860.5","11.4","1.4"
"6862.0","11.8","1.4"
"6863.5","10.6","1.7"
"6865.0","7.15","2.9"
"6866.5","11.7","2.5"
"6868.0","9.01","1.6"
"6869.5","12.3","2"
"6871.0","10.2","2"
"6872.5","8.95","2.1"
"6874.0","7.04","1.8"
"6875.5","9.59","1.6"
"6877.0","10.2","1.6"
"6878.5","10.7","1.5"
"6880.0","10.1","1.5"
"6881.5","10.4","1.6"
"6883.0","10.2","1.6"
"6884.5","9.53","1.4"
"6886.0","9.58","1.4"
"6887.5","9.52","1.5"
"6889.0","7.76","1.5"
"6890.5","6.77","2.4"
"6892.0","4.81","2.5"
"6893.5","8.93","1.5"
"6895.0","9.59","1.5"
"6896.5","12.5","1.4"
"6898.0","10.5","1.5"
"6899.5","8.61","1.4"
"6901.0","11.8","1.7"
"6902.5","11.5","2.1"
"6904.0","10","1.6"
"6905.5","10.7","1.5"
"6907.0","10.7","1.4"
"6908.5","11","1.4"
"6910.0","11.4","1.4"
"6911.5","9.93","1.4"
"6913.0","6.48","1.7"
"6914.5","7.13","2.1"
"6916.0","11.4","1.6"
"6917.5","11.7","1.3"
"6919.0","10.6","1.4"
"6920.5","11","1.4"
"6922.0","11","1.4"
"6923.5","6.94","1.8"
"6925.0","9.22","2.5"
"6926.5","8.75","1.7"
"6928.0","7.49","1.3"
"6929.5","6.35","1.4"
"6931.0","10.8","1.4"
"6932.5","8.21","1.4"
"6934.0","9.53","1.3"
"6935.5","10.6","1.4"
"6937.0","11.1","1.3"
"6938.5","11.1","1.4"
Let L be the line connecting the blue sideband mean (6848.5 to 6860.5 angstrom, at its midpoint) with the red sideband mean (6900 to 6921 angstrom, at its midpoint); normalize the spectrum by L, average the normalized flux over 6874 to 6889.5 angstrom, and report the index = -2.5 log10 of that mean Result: 0.071 mag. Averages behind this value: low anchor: 10.3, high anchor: 10.4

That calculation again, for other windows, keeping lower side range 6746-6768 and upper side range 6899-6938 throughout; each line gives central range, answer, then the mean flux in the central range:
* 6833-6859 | -0.028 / 10.3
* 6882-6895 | 0.166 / 8.5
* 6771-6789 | -0.016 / 10.4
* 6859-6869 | -0.036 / 10.3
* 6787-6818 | -0.051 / 10.7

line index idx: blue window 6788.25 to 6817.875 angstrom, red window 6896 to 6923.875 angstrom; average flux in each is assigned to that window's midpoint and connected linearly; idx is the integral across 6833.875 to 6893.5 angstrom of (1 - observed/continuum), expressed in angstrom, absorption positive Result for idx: 3.6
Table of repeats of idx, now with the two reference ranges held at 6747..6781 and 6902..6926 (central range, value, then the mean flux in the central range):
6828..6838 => -0.4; 10.7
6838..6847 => -0.2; 10.4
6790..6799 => -0.2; 10.6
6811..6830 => -0.4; 10.5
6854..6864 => -0.8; 11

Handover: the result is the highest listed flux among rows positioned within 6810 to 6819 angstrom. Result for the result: 12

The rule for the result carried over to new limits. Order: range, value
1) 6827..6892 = 13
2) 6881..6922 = 12.5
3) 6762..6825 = 12.9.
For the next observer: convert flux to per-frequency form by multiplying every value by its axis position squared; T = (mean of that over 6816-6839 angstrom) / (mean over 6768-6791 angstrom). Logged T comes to 1.0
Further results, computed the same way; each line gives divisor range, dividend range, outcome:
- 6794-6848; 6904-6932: 0.94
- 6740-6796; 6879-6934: 0.94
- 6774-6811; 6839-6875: 1.01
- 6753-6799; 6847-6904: 0.96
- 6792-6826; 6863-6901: 0.92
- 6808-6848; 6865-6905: 0.93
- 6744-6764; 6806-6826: 1.04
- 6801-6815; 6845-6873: 0.98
